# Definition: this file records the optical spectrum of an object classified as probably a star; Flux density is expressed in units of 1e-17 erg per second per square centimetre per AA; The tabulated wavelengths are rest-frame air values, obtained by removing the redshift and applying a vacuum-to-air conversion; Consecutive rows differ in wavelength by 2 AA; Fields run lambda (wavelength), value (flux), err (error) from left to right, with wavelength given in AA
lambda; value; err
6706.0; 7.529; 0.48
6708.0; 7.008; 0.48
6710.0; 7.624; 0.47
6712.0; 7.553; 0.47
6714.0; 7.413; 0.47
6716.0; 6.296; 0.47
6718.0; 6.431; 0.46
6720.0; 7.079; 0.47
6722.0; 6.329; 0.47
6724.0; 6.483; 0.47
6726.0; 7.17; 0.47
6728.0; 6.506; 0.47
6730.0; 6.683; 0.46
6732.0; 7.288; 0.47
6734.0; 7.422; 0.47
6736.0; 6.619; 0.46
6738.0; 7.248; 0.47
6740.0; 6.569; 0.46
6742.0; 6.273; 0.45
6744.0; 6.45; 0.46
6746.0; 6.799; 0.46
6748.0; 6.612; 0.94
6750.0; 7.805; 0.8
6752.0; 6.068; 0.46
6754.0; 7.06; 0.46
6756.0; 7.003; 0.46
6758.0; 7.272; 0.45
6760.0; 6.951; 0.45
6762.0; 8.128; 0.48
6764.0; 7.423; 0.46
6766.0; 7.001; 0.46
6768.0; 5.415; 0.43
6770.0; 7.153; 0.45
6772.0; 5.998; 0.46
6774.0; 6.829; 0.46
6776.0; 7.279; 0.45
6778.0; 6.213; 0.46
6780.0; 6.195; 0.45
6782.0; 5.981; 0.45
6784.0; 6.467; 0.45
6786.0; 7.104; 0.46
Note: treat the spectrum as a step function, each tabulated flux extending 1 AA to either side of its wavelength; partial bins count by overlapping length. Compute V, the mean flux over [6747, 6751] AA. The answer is 7.21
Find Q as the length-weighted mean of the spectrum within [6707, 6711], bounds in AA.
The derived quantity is 7.32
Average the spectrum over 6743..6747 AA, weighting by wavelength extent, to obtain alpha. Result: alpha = 6.62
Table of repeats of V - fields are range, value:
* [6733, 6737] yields 7.02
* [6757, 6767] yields 7.35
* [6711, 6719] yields 6.92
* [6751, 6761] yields 6.87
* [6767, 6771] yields 6.28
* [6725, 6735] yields 7.01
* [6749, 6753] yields 6.94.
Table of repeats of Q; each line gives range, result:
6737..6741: 6.91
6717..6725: 6.58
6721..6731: 6.63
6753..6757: 7.03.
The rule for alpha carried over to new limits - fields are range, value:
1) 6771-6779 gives 6.58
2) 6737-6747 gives 6.67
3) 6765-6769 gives 6.21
